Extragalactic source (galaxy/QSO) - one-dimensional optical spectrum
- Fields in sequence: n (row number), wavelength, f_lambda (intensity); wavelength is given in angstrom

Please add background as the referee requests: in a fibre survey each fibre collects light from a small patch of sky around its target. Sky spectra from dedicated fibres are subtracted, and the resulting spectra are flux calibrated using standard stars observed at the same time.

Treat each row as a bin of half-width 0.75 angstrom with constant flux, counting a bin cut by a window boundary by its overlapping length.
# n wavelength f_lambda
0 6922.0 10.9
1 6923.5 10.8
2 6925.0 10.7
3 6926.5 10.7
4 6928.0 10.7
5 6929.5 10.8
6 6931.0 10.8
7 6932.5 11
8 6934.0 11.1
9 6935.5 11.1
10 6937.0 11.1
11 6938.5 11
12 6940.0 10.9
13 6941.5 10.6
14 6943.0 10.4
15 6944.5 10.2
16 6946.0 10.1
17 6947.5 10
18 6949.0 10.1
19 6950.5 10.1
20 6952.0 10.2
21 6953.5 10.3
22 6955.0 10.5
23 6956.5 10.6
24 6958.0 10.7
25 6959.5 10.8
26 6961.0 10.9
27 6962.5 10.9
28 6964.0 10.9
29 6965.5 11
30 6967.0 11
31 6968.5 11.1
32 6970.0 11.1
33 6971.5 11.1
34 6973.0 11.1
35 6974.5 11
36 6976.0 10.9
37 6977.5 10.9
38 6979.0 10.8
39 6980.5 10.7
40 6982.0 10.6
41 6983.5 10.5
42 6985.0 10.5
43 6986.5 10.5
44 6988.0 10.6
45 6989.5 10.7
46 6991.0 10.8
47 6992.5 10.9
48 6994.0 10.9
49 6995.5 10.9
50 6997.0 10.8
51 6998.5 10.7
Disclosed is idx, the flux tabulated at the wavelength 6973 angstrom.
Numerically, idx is 11.1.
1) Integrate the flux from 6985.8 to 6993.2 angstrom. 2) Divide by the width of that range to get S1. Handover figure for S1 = 10.7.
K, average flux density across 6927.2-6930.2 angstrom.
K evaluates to 10.7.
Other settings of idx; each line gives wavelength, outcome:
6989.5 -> 10.7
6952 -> 10.2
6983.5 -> 10.5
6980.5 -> 10.7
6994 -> 10.9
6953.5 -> 10.3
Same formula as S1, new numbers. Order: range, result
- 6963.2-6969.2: 11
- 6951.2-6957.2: 10.4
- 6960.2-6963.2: 10.9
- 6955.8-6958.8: 10.7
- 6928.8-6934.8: 10.9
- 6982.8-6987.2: 10.5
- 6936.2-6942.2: 10.9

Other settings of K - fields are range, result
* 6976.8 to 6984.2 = 10.7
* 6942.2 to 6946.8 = 10.2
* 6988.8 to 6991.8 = 10.8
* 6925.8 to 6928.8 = 10.7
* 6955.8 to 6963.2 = 10.8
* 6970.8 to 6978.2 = 11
